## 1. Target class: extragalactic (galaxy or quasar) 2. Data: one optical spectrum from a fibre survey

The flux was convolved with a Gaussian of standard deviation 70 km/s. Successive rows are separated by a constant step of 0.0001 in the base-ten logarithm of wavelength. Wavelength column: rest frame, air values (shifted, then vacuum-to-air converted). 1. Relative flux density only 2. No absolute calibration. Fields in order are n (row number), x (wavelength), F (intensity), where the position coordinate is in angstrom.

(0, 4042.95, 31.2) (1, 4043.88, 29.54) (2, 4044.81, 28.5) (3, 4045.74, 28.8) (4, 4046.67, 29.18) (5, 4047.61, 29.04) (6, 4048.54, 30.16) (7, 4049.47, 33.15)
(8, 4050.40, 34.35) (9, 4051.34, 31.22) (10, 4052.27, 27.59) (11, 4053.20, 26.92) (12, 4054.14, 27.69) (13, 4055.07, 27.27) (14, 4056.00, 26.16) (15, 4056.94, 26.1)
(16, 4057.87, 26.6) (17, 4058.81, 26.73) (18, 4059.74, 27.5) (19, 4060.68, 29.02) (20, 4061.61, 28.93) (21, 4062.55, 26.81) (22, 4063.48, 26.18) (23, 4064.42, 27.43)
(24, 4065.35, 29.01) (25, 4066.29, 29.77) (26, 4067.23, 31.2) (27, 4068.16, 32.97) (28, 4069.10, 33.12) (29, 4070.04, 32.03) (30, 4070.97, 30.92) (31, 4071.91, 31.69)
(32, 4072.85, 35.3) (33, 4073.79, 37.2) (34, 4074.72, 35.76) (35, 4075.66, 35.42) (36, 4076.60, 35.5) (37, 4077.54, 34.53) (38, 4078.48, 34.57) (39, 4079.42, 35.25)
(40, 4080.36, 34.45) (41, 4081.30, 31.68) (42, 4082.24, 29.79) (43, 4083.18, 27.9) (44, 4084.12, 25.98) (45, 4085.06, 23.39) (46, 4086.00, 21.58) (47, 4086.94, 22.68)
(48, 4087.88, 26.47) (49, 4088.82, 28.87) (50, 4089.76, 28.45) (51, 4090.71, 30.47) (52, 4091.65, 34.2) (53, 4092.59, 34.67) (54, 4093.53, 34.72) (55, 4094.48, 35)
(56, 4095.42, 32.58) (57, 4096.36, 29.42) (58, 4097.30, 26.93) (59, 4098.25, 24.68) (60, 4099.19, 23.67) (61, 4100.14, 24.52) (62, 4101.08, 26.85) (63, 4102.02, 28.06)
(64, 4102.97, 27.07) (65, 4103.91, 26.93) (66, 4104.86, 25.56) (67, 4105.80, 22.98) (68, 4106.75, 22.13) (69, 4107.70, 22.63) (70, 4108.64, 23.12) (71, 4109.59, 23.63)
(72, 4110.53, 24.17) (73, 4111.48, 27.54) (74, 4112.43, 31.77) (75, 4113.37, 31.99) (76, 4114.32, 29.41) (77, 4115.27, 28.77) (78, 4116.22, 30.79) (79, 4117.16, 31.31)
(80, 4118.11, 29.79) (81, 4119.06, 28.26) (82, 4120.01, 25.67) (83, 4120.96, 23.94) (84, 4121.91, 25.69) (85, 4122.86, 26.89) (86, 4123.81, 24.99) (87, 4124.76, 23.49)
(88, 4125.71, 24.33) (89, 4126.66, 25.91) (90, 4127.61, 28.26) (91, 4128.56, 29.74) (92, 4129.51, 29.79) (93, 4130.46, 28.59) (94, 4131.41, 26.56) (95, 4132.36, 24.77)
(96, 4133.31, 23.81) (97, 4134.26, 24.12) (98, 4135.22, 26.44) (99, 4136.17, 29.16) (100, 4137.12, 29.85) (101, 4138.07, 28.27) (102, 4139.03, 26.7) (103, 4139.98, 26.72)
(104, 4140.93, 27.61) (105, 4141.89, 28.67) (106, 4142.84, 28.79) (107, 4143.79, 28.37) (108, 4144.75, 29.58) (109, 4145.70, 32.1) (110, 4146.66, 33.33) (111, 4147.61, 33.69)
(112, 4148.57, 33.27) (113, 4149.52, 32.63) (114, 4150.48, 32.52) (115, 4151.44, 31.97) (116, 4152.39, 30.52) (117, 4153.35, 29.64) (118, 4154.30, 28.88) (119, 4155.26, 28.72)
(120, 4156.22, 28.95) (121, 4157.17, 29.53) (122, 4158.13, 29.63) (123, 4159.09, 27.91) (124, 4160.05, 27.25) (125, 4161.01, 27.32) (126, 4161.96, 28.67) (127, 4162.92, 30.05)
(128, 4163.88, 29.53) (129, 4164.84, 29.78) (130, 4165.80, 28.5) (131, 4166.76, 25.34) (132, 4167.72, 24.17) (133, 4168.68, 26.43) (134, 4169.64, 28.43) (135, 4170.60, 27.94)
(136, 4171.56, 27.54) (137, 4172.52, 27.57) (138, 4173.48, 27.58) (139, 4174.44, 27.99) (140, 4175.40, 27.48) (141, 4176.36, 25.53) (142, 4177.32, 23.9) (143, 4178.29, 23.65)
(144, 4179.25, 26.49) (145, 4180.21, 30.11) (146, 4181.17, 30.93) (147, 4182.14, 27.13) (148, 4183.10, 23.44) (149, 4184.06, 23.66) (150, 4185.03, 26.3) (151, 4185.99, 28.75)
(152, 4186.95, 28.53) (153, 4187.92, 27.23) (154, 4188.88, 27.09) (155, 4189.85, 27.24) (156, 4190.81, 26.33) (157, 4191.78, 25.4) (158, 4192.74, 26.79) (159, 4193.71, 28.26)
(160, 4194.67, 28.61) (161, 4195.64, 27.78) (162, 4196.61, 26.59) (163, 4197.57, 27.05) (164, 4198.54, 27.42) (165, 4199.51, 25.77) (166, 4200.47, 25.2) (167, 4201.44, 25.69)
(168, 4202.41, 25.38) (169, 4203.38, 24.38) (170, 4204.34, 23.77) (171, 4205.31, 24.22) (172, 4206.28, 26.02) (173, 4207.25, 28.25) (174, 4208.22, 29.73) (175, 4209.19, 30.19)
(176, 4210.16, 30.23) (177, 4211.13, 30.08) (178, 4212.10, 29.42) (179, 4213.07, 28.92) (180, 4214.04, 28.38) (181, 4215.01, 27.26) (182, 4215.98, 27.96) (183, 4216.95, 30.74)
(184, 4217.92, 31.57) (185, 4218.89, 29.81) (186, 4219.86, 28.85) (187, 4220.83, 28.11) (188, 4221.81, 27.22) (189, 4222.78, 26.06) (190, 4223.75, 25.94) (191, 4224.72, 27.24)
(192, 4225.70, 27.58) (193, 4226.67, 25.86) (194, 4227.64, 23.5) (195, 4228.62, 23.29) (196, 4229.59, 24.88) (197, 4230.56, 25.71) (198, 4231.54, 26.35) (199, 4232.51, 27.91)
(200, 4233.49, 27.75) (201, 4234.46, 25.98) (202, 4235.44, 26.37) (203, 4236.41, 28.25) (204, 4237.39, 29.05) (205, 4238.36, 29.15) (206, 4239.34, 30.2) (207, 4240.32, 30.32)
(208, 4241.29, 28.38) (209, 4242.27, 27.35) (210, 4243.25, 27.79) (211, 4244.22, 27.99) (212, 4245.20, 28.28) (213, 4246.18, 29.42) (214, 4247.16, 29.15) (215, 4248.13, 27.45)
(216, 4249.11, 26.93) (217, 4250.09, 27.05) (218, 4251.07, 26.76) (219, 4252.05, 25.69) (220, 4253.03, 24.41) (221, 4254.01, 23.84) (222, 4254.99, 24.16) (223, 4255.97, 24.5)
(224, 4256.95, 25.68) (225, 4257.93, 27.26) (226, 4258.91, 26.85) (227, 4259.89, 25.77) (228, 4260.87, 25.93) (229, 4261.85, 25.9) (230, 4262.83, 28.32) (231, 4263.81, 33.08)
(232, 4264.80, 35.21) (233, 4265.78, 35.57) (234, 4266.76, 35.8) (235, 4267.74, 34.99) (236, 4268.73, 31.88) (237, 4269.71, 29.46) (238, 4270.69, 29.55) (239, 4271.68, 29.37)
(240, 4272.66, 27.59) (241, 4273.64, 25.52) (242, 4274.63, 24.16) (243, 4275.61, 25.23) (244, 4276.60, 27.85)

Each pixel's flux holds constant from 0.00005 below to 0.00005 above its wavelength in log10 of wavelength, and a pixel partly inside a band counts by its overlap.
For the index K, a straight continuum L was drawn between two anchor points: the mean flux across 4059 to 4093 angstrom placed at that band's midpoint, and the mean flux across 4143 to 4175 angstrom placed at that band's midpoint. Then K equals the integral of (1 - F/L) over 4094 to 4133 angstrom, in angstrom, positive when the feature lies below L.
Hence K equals 3.8 angstrom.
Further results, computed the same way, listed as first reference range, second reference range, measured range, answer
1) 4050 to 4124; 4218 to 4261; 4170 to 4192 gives 0.67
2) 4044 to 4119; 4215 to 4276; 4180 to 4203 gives 1.15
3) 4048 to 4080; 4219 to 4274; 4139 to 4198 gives 1.80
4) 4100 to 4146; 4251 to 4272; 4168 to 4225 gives 1.25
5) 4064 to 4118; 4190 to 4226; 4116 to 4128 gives 0.90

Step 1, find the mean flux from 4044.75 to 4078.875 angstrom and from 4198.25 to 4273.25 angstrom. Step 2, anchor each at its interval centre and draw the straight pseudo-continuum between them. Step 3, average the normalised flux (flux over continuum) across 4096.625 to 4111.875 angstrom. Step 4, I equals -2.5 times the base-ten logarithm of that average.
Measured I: 0.187 mag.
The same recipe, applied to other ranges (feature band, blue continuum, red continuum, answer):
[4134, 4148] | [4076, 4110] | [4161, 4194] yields -0.048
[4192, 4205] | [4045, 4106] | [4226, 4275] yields 0.081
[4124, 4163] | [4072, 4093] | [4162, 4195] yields -0.003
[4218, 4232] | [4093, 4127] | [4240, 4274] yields 0.060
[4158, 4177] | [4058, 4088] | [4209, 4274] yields 0.054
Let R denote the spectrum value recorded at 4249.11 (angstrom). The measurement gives 26.93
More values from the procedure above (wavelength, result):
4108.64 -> 23.12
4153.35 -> 29.64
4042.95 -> 31.2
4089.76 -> 28.45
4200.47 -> 25.2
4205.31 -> 24.22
